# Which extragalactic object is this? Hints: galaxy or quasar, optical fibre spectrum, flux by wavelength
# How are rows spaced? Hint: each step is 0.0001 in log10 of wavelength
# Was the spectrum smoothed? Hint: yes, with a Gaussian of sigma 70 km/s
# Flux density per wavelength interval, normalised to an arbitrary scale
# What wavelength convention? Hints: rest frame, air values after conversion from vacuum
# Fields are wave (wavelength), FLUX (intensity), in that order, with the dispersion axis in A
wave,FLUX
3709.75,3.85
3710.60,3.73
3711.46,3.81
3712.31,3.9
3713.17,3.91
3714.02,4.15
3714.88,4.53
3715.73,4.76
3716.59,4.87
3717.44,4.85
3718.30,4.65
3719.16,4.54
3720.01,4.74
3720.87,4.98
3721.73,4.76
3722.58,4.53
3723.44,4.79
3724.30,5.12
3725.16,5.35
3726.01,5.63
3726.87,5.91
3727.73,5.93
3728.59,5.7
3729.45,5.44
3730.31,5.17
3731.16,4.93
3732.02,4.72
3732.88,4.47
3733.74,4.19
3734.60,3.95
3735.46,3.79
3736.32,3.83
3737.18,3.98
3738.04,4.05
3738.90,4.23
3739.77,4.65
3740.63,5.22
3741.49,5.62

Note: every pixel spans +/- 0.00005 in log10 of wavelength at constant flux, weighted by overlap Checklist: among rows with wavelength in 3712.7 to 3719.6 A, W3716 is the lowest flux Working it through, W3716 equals 3.91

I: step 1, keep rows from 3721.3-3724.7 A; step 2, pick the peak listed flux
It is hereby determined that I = 5.12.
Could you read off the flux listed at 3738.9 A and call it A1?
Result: 4.23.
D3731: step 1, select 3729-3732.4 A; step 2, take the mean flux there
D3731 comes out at 5.08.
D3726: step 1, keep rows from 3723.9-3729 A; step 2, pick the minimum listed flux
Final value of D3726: 5.12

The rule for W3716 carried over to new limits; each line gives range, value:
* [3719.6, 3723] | 4.53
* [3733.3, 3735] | 3.95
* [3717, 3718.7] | 4.65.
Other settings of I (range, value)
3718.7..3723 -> 4.98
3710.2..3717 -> 4.87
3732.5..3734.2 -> 4.47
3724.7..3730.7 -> 5.93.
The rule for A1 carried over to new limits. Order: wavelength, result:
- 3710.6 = 3.73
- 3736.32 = 3.83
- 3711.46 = 3.81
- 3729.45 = 5.44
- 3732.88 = 4.47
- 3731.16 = 4.93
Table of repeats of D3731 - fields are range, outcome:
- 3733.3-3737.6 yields 3.95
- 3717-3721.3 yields 4.75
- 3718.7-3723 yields 4.71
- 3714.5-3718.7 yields 4.74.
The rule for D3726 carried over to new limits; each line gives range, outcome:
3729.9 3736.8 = 3.79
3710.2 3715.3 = 3.73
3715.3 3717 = 4.76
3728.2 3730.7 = 5.17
